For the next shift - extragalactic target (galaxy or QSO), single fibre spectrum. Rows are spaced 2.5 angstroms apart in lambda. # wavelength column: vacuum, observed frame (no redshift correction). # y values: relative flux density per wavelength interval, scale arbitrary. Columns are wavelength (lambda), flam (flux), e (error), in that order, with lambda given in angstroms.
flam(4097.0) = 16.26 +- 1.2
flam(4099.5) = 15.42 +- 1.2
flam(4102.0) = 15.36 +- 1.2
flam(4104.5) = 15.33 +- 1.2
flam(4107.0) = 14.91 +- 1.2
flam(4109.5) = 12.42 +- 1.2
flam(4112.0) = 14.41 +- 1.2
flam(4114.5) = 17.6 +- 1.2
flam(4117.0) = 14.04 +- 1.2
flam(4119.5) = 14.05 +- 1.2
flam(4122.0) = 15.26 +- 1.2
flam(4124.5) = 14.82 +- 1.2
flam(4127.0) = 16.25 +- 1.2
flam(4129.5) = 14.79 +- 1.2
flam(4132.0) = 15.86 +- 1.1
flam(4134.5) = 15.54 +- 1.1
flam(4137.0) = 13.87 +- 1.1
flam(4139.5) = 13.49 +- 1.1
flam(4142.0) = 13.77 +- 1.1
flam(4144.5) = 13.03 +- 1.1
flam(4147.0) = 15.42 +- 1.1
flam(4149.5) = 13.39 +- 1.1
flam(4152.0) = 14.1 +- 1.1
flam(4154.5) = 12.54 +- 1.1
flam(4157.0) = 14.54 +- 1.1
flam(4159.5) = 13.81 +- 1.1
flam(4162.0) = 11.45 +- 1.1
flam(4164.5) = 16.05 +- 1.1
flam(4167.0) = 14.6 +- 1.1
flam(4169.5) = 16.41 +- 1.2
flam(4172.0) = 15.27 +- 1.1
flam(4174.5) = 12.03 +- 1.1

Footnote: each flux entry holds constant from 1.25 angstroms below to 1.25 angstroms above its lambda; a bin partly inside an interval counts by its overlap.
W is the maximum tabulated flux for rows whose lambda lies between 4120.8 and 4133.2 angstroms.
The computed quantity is 16.25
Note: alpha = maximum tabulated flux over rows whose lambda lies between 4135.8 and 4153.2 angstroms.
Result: 15.42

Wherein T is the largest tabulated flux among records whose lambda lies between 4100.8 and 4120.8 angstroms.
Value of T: 17.6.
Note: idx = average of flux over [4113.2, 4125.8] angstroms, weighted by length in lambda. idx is 15.2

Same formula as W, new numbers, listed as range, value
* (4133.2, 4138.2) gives 15.54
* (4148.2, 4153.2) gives 14.1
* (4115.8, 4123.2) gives 15.26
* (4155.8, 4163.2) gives 14.54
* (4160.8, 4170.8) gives 16.41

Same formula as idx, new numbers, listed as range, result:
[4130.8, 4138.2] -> 15.1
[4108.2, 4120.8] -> 14.5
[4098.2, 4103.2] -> 15.4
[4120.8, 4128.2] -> 15.4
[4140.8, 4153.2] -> 13.9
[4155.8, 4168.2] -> 14.1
